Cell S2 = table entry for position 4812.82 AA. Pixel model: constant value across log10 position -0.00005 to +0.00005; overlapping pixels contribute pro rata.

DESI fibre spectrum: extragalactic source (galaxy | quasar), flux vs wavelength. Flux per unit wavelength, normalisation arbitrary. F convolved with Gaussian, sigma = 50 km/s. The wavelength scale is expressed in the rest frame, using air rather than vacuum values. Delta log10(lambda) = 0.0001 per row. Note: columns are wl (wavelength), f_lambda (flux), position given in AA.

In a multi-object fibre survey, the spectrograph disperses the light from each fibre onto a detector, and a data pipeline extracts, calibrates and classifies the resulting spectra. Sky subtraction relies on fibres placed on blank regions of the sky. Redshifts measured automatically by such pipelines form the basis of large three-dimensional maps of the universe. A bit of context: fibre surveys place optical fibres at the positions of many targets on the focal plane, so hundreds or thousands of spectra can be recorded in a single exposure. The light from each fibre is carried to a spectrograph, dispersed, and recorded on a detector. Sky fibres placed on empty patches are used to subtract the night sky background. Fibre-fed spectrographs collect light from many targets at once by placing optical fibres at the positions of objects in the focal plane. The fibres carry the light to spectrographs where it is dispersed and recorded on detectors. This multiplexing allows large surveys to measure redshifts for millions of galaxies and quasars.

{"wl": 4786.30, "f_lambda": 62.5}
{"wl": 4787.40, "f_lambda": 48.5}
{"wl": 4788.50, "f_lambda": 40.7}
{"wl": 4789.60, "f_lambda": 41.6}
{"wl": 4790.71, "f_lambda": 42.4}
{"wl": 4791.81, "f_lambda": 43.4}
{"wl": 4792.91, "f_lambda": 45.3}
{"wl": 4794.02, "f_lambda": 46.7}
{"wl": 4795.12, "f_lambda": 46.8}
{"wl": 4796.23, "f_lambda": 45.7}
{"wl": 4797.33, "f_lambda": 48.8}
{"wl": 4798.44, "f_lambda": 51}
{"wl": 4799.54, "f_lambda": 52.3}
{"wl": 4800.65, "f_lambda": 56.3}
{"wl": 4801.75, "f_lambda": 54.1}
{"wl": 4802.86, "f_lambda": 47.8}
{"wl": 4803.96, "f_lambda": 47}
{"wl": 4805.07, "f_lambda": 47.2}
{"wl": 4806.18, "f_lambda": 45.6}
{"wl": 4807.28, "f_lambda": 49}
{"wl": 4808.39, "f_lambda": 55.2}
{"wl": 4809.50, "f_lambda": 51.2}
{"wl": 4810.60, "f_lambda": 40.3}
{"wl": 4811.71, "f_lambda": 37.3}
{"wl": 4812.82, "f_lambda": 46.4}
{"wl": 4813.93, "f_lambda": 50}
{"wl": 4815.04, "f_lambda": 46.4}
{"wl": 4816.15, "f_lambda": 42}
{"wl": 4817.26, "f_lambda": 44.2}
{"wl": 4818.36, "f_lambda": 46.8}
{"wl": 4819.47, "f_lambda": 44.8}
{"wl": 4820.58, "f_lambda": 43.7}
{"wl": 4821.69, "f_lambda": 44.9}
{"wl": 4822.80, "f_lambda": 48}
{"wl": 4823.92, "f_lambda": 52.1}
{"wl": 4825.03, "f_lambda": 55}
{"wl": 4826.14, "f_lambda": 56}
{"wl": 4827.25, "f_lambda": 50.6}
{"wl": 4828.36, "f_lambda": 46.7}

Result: 46.4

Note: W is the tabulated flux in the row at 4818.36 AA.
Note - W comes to 46.8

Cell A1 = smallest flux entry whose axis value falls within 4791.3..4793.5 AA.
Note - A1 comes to 43.4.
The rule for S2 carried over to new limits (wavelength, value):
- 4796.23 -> 45.7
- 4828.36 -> 46.7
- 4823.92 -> 52.1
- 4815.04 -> 46.4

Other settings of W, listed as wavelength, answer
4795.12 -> 46.8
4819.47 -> 44.8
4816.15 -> 42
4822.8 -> 48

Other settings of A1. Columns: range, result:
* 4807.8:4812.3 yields 37.3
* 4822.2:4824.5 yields 48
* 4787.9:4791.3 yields 40.7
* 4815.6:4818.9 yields 42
